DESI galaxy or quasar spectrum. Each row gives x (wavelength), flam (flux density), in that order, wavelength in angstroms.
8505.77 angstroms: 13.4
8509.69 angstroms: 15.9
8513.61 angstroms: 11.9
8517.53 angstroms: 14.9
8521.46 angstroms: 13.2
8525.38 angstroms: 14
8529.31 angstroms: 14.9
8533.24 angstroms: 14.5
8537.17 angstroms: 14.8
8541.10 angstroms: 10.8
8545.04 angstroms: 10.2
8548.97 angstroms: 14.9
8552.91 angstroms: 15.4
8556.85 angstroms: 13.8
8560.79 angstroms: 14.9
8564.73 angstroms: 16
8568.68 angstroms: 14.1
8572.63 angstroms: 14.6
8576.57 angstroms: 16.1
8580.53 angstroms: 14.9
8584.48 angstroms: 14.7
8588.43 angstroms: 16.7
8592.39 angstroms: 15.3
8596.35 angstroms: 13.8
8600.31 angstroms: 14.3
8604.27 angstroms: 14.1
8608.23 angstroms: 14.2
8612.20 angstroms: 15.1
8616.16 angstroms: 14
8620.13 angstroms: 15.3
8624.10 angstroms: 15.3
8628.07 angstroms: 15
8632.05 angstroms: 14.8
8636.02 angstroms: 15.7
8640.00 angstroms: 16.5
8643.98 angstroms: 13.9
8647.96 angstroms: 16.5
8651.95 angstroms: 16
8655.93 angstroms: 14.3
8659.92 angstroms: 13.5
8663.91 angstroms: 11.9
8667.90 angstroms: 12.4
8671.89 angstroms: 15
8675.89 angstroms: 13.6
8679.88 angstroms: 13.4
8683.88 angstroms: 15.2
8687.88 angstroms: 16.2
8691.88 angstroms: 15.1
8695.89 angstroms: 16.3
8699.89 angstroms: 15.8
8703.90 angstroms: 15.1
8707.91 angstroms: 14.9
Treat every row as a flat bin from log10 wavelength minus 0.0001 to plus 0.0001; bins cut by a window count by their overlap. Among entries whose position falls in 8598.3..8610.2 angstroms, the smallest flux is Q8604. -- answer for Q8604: 14.1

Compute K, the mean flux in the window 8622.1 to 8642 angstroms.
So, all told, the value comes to 15.5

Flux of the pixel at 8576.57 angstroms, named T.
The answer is 16.1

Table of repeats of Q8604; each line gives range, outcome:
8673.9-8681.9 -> 13.4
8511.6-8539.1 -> 11.9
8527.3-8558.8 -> 10.2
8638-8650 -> 13.9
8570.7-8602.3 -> 13.8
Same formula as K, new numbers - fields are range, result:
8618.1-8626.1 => 15.3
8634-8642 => 16.1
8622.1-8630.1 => 15.1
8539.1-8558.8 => 13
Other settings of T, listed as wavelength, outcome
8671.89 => 15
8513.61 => 11.9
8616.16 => 14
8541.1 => 10.8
